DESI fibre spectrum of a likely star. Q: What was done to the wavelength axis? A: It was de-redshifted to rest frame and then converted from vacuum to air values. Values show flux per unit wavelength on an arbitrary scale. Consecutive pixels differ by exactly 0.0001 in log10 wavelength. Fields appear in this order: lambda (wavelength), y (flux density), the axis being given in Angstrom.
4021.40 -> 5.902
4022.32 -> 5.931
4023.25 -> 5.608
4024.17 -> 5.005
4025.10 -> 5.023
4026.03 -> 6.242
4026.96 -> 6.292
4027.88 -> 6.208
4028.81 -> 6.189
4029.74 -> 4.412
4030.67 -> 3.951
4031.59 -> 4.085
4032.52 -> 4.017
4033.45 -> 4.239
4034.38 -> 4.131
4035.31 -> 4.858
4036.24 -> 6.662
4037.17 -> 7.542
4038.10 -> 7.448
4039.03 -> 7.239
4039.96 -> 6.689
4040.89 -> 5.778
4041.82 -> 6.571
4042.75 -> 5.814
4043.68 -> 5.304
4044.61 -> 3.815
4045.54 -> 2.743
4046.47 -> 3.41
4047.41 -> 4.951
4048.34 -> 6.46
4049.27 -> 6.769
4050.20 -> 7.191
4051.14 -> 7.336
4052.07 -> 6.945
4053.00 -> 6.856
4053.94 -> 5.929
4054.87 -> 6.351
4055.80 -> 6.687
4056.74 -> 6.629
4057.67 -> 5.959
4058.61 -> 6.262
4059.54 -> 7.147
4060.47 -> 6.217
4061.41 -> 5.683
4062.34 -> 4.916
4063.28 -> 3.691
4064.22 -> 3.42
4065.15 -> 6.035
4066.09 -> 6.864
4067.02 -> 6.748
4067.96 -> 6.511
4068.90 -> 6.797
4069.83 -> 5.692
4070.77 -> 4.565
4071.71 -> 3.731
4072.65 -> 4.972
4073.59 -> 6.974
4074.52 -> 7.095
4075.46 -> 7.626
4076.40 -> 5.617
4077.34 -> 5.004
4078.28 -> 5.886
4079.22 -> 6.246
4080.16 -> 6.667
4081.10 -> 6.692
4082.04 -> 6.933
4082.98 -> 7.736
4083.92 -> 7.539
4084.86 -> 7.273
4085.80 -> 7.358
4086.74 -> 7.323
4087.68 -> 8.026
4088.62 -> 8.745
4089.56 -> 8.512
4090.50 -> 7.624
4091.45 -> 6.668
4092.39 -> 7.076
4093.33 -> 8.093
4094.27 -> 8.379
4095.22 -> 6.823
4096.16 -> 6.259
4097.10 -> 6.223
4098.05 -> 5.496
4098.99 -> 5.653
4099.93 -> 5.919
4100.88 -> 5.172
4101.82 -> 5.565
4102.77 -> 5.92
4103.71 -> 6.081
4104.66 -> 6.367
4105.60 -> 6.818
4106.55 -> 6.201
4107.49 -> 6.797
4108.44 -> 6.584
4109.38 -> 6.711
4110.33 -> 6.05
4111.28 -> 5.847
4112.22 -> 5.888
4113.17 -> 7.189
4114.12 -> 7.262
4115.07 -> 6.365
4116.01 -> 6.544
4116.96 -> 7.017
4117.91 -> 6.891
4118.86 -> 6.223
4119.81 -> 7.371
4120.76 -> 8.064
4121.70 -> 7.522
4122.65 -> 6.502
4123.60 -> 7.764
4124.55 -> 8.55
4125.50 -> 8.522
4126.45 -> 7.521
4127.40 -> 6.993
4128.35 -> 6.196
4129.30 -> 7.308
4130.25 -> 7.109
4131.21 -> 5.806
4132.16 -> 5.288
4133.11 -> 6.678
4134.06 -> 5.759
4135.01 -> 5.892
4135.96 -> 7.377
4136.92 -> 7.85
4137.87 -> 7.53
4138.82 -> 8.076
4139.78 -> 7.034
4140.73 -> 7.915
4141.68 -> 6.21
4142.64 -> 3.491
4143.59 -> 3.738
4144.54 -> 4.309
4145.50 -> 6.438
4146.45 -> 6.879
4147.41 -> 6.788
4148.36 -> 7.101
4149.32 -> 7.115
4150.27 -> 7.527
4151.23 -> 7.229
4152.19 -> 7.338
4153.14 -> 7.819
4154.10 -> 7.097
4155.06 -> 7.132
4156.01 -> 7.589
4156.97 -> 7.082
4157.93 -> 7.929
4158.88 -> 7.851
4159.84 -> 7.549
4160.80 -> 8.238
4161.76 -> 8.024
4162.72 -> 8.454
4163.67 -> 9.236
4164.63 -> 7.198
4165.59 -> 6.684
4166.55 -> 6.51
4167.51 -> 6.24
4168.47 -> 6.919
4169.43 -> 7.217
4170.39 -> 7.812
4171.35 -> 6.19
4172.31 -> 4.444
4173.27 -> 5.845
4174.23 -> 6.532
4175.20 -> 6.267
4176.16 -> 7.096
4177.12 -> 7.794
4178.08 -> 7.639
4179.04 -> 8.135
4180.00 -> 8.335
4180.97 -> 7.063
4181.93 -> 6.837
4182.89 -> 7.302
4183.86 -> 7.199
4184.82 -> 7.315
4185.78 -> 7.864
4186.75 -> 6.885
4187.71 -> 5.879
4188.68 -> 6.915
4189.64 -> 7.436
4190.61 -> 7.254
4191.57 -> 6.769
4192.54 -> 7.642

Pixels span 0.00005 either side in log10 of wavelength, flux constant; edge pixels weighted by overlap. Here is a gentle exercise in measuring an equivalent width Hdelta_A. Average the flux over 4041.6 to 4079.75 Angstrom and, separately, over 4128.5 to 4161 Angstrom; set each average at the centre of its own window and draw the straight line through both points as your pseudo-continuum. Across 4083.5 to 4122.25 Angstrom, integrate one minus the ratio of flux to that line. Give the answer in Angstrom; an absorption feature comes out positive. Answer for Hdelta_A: -3.0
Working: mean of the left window 5.84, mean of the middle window 6.81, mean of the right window 6.81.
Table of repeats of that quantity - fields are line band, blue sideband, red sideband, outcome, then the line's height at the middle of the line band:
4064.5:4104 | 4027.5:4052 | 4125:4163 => -2.7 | 6.14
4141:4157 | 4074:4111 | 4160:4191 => 1.1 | 7.02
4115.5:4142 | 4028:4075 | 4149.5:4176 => -1.3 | 6.74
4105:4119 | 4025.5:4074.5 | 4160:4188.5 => -0.3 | 6.44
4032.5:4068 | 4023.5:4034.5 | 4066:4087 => -1.4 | 5.64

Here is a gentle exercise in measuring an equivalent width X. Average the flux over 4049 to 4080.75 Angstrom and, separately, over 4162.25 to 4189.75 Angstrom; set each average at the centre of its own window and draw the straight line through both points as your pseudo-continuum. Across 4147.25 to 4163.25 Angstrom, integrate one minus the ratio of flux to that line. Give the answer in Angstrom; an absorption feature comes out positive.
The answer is -1.5 Angstrom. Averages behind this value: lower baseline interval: 6.09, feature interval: 7.55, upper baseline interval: 7.07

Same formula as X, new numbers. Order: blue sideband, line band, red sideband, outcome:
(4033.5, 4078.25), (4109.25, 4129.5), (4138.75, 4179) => -1.5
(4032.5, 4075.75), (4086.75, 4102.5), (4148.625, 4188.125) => -1.4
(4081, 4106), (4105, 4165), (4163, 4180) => -0.1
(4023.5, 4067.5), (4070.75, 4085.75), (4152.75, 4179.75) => -0.6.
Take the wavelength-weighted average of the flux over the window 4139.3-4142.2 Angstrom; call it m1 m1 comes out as 7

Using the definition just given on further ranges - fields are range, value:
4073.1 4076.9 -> 6.81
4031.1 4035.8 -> 4.28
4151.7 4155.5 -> 7.34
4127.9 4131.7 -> 6.59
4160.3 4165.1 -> 8.23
